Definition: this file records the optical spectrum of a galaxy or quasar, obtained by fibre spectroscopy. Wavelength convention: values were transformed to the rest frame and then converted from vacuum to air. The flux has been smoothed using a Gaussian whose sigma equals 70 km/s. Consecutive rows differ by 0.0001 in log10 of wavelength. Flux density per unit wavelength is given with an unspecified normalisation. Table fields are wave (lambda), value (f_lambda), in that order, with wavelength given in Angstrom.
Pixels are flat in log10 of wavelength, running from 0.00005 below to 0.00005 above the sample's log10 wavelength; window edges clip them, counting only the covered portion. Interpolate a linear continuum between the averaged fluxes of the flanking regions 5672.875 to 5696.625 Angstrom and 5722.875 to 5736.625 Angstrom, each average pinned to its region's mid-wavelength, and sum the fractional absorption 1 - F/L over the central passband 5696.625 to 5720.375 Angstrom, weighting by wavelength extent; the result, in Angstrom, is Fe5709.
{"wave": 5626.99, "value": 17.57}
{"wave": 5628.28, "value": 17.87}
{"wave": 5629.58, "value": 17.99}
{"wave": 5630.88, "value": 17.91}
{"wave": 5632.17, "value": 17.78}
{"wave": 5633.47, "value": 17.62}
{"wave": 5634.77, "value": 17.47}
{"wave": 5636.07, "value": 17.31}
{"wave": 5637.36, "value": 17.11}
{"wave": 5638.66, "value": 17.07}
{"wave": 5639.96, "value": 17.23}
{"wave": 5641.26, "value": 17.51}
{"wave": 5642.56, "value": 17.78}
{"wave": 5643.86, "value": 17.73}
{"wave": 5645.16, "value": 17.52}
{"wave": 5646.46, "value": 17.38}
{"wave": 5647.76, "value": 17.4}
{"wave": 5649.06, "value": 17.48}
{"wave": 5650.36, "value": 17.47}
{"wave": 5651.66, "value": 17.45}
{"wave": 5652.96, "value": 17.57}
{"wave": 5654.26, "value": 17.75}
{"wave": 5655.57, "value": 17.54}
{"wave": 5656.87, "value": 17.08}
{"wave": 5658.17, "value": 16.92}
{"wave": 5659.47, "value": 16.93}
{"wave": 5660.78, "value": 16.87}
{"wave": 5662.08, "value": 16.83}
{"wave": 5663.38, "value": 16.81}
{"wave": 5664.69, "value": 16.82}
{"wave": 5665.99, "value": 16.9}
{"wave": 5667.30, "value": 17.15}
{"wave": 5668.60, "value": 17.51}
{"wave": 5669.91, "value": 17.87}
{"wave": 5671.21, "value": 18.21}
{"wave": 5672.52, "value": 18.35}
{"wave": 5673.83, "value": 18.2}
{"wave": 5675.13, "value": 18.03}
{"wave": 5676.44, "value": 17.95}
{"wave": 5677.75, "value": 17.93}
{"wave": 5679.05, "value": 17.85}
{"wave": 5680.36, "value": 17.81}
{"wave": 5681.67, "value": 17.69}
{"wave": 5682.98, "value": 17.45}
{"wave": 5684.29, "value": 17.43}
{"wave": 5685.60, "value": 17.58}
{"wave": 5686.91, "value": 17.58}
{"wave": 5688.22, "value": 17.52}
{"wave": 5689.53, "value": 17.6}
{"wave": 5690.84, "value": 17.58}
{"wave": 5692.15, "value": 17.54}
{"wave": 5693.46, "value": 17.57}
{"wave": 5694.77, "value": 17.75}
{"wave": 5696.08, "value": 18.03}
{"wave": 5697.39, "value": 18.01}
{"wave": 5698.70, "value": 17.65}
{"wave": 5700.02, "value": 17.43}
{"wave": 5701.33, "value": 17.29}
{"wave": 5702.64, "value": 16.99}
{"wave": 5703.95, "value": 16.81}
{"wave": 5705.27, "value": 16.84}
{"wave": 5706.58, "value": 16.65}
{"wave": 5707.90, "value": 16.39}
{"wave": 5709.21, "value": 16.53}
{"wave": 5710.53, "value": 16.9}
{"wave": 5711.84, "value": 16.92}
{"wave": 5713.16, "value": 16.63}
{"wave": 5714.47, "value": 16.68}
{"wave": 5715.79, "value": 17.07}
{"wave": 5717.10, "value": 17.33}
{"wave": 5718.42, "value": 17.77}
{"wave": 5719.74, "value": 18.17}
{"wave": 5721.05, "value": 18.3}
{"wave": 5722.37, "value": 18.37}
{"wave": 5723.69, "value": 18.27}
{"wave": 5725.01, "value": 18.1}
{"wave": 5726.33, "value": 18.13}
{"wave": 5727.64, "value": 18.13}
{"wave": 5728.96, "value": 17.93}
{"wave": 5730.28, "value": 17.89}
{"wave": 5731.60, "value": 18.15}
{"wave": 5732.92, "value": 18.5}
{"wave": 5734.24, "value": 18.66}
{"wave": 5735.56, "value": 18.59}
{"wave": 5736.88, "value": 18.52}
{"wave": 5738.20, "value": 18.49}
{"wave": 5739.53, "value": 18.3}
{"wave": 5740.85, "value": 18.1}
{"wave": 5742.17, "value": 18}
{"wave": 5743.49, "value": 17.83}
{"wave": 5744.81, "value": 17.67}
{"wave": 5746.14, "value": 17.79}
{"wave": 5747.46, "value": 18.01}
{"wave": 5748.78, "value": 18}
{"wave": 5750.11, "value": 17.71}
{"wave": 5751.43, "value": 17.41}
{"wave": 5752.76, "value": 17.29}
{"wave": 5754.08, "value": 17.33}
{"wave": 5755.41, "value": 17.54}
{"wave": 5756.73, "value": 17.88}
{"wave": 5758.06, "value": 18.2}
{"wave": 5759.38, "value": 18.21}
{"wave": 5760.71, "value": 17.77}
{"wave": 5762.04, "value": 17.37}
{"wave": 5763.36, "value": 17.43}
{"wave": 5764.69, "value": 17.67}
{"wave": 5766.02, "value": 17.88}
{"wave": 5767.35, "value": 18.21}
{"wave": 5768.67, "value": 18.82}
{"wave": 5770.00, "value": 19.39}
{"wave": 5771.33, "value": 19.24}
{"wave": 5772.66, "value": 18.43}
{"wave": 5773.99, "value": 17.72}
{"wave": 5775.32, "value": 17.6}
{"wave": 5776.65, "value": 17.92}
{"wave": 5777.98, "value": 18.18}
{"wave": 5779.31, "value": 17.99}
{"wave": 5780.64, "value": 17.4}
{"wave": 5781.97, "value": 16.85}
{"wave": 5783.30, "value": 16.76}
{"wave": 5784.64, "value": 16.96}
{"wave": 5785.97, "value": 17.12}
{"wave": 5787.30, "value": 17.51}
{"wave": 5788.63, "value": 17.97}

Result 1.2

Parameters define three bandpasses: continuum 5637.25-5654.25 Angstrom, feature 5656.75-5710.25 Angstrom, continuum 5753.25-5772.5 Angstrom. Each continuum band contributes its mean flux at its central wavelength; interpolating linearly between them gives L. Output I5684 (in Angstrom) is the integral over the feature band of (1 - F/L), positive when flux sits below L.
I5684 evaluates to 0.7 Angstrom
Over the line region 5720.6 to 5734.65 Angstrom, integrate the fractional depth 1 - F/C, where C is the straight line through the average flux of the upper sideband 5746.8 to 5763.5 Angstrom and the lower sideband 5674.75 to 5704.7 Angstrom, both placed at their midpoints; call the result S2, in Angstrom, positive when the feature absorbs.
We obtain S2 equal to -0.4 Angstrom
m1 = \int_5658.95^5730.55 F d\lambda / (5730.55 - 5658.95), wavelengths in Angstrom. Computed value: 17.5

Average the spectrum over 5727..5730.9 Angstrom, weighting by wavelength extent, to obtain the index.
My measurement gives 18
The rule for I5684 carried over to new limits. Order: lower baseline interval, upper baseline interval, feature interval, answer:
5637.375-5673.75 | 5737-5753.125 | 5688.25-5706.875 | 0.2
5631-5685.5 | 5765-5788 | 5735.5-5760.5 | -0.2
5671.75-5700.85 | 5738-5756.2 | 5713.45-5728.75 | 0.0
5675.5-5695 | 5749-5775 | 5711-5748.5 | -0.2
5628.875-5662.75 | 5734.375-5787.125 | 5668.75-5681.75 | -0.3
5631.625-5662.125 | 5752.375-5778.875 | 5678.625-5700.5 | -0.1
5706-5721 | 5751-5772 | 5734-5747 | -0.4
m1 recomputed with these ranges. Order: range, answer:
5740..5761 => 17.8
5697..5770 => 17.7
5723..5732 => 18.1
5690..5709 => 17.3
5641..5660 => 17.4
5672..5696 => 17.7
